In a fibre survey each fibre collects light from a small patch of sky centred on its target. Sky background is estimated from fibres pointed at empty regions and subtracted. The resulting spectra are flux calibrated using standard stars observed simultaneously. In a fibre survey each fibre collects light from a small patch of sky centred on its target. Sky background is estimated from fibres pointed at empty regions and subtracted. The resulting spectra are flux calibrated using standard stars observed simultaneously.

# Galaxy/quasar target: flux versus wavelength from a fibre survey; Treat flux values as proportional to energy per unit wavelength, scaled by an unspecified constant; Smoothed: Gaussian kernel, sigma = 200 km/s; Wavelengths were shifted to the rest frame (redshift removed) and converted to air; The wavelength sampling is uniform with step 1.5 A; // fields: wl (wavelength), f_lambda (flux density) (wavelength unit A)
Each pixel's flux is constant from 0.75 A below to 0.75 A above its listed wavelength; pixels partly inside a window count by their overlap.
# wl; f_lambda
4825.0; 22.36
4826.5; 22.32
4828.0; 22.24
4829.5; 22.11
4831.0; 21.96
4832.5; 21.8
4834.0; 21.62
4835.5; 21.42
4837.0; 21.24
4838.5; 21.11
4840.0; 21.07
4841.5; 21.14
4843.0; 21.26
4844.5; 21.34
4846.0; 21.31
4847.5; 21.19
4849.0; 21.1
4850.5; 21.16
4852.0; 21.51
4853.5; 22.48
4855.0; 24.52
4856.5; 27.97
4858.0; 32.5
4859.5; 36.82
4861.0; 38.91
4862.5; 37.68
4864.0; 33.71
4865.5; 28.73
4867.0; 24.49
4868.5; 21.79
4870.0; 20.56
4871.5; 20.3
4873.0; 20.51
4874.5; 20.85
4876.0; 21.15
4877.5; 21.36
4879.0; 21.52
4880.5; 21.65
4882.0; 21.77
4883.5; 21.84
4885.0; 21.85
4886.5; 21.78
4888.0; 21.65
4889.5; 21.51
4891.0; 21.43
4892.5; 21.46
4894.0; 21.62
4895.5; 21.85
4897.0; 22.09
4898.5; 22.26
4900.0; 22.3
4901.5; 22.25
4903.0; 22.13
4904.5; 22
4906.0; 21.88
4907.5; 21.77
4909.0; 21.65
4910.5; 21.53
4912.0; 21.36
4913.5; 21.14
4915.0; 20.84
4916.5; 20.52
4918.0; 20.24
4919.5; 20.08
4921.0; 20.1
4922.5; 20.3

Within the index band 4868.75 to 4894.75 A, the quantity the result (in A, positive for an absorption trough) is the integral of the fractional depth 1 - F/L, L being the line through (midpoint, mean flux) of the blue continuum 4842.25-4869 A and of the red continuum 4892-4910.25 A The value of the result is 2.8 A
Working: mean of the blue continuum 26.6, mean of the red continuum 21.9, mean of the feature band 21.4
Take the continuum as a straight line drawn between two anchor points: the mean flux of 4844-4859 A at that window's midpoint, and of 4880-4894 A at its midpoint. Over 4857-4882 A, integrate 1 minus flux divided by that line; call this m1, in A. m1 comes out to -3.8 A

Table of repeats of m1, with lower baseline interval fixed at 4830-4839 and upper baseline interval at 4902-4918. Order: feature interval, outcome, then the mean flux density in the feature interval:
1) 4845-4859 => -1.6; 23.9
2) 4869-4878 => 0.3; 20.8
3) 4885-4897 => -0.1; 21.7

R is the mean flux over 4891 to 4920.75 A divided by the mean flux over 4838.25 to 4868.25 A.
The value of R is 0.83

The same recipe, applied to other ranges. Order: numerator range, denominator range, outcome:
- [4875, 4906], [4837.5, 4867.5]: 0.84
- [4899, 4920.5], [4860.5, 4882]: 0.86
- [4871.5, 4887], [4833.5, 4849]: 1.01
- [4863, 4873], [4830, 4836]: 1.15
